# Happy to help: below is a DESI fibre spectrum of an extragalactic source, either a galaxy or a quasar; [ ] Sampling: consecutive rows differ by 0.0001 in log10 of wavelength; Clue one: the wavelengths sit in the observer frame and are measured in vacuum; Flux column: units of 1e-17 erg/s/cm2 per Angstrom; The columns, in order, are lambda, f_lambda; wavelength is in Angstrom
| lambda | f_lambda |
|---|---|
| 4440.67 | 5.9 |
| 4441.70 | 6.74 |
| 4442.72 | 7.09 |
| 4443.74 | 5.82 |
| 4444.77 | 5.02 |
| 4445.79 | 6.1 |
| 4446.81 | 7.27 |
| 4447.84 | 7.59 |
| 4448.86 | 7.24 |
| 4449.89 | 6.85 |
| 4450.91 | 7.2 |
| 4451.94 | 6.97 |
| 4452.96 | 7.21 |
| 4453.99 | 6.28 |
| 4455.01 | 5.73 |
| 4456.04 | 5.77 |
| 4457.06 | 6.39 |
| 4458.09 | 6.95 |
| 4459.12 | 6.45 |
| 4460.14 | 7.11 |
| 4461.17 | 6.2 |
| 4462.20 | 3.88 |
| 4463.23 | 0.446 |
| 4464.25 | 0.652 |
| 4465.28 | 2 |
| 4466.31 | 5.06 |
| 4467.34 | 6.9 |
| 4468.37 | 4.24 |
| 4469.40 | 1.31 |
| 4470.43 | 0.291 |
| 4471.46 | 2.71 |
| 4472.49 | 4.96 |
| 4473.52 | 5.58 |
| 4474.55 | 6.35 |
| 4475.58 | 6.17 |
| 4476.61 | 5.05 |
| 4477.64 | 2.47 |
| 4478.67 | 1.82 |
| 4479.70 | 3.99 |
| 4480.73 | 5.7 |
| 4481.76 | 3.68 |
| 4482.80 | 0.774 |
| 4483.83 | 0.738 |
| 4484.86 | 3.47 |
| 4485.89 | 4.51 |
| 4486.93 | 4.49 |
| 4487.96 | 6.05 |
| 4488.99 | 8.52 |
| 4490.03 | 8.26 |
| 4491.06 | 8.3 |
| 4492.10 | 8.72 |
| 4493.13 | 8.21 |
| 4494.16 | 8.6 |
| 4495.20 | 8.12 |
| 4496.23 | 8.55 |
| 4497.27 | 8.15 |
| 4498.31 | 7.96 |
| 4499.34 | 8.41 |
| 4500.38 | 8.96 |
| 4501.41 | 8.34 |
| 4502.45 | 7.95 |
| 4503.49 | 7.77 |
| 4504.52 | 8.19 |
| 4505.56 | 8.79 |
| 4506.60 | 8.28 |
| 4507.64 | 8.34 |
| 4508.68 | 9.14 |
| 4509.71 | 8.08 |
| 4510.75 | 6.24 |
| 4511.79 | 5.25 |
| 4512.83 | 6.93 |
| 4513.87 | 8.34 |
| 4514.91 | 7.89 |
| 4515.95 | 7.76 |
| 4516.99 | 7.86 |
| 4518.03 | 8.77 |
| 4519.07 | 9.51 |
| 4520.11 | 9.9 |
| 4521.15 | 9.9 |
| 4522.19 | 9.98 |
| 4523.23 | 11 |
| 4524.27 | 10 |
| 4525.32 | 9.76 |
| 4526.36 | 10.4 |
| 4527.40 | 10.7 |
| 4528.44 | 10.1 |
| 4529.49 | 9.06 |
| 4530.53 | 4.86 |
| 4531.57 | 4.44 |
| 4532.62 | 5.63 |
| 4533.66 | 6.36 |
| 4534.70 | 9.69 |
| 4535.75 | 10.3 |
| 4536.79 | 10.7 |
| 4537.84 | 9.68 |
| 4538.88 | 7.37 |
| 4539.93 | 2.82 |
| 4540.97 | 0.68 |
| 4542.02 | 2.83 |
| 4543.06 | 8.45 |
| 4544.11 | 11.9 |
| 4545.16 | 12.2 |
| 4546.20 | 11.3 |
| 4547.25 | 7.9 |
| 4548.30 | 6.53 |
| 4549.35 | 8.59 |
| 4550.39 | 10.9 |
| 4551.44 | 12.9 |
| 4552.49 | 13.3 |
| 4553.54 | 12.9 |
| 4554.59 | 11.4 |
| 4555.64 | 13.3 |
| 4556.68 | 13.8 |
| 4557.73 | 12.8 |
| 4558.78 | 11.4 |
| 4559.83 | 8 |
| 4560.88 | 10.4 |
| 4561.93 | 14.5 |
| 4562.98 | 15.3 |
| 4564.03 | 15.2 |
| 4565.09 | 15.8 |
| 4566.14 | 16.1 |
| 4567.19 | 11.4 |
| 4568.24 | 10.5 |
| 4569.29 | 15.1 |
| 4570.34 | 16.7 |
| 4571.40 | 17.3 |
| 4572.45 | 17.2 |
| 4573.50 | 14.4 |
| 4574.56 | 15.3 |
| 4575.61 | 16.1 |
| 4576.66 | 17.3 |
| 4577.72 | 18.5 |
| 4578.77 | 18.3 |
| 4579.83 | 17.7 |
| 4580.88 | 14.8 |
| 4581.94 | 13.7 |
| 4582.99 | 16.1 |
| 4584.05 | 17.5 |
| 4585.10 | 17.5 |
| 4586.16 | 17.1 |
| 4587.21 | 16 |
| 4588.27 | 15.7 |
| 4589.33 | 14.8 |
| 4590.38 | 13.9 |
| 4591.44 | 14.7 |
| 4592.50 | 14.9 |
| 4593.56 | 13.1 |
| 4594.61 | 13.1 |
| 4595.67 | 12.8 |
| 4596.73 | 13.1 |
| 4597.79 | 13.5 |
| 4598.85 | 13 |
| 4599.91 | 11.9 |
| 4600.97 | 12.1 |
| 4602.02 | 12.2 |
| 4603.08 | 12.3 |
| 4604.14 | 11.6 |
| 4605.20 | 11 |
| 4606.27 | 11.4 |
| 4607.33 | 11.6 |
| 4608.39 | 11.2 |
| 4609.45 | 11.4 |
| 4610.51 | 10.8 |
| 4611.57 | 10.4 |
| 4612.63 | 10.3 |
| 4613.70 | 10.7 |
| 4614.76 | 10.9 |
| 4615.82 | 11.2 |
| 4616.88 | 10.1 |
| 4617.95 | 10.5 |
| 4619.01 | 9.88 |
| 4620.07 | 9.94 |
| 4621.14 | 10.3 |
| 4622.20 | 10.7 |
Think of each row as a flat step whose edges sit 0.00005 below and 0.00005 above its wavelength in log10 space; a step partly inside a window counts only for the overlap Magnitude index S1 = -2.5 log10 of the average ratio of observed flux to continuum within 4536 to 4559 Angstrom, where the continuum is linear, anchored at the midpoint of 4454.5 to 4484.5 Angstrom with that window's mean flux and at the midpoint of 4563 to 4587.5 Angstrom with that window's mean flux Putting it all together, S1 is 0.311 mag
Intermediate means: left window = 4.11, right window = 15.9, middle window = 9.7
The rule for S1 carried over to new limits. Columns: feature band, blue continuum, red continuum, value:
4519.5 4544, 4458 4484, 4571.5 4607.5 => 0.14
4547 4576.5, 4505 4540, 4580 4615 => -0.19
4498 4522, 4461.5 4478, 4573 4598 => -0.07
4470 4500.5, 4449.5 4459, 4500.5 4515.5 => 0.29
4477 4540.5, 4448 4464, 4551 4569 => 0.27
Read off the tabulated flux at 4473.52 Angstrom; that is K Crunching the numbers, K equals 5.58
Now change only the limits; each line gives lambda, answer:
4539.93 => 2.82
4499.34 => 8.41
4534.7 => 9.69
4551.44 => 12.9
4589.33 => 14.8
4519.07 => 9.51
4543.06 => 8.45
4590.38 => 13.9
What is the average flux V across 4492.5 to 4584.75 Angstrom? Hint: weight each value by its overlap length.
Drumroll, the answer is 10.6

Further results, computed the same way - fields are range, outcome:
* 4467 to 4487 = 3.72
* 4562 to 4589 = 15.8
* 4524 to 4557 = 9.05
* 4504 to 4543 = 7.99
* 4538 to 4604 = 13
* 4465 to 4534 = 6.81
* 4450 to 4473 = 4.79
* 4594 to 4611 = 12.1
